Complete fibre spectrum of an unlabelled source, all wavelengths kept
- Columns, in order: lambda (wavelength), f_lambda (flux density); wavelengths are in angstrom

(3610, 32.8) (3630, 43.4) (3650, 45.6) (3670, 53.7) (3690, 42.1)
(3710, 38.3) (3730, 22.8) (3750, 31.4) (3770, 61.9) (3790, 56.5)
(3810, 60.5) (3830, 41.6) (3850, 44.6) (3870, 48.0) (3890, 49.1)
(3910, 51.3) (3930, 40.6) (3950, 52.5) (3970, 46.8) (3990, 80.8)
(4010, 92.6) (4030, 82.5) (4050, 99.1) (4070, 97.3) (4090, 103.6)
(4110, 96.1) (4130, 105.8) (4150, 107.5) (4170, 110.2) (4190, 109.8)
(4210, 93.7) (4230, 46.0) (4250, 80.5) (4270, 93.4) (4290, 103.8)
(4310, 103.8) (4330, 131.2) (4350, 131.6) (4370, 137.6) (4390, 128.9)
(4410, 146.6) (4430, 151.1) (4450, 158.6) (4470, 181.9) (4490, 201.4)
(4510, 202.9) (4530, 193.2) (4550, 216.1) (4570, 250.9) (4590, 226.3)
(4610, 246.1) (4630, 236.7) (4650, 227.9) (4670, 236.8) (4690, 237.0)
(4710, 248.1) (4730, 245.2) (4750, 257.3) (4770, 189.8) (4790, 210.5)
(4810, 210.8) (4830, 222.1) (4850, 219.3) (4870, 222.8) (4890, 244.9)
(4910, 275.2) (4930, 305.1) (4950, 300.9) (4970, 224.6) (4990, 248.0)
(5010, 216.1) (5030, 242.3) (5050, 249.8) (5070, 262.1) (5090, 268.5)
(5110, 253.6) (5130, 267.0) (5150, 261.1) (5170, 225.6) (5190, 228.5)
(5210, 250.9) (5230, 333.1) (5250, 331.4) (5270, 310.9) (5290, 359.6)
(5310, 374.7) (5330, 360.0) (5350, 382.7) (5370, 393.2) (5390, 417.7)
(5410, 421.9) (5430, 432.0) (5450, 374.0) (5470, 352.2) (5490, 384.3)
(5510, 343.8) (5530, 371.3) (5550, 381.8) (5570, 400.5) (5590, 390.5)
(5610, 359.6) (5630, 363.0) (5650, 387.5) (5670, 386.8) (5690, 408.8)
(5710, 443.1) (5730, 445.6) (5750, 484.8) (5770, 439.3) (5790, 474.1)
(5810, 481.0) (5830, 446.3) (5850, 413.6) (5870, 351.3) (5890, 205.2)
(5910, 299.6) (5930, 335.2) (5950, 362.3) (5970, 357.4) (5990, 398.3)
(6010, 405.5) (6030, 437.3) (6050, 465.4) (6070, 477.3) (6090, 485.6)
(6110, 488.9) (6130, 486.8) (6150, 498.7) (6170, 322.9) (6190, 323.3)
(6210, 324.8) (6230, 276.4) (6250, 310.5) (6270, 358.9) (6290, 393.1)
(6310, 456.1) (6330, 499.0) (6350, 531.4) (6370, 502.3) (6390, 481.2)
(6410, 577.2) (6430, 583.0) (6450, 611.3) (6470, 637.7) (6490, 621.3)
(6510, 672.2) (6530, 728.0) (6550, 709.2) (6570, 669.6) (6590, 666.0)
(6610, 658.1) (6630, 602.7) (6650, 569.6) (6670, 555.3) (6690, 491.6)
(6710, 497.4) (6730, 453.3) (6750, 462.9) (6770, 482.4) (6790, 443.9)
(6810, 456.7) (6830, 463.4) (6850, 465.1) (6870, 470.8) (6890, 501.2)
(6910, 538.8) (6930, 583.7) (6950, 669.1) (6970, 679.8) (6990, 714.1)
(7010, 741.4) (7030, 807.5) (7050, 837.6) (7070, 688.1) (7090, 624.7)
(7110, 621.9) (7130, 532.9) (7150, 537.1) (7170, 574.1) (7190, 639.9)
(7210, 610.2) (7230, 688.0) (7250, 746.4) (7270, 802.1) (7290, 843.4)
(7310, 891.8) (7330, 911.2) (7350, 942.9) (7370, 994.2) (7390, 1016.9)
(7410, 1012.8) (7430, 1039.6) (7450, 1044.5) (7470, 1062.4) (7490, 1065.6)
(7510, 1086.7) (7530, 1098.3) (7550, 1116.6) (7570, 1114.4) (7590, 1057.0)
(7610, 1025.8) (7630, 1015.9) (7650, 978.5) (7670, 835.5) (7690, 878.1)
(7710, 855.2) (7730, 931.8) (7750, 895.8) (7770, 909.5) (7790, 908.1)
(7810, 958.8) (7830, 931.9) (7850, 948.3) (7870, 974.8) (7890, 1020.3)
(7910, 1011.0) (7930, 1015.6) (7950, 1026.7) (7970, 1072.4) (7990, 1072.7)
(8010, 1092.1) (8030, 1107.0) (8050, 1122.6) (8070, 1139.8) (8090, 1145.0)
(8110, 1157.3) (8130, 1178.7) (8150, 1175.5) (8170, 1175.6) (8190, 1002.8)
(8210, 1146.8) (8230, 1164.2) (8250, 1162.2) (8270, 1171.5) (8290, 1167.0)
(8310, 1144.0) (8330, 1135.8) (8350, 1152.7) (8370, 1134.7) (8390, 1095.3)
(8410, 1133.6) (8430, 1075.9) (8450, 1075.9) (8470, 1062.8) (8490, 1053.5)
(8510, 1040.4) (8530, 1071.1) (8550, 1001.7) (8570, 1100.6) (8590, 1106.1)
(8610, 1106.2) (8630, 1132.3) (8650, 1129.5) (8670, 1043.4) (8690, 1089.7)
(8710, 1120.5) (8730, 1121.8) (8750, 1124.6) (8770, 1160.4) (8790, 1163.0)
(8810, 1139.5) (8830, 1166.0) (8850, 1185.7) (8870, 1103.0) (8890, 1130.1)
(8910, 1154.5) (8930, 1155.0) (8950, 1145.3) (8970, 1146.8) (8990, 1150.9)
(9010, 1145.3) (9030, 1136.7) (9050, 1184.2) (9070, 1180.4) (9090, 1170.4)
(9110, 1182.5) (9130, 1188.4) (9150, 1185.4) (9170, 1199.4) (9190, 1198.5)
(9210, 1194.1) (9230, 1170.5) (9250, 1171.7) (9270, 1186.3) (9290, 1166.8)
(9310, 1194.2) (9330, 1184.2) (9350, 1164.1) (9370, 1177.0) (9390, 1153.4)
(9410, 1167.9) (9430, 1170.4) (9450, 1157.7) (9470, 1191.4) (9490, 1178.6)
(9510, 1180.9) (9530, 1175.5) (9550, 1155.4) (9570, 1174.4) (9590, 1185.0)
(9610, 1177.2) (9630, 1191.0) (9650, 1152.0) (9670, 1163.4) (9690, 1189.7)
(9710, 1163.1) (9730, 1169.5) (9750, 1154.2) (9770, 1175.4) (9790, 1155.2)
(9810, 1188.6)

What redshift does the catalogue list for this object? 0.00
